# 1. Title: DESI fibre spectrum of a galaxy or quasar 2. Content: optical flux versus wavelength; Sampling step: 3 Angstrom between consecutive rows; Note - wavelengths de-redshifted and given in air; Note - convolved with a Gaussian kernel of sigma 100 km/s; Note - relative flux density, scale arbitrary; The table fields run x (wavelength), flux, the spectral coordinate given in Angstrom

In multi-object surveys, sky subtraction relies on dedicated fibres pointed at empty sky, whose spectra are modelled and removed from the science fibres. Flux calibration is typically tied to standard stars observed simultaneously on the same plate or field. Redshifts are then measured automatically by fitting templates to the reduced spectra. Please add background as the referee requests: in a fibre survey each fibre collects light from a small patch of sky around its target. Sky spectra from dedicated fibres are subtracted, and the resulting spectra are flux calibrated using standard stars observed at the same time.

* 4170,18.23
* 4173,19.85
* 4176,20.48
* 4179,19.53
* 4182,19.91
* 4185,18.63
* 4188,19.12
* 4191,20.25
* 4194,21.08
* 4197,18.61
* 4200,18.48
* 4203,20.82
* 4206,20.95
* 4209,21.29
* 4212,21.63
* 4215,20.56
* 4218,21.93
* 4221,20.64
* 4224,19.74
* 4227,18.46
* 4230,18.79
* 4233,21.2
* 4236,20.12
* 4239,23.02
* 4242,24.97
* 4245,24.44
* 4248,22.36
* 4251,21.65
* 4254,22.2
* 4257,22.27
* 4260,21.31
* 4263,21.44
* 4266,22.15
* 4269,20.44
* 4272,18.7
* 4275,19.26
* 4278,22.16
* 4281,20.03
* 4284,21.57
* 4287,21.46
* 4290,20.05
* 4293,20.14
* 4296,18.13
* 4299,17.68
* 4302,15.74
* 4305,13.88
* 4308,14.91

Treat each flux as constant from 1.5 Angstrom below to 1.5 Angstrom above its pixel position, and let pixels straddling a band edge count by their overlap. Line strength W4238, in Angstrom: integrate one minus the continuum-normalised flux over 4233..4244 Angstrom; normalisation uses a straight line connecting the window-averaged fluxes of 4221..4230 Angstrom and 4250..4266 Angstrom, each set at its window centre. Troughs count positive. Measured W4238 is -1.2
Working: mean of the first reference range 19.3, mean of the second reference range 21.8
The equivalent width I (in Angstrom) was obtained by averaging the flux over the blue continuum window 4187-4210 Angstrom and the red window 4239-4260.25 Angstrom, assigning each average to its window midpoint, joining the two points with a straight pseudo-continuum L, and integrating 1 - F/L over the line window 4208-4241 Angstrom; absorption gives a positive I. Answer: 1.1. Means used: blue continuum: 20.1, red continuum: 22.8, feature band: 20.7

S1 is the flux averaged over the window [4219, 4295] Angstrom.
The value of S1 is 21.1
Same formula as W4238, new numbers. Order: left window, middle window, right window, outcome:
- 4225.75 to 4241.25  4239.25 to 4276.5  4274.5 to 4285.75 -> -1.92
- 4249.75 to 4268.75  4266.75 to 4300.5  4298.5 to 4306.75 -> -3.41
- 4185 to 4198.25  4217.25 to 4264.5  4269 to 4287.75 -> -3.28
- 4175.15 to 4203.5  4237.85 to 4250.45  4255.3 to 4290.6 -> -1.89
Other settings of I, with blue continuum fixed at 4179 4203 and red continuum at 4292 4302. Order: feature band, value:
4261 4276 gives -1.58 Angstrom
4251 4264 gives -2.19 Angstrom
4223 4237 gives -0.46 Angstrom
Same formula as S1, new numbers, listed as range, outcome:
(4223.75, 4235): 19.6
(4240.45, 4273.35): 22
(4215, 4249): 21.4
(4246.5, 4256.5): 22.1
